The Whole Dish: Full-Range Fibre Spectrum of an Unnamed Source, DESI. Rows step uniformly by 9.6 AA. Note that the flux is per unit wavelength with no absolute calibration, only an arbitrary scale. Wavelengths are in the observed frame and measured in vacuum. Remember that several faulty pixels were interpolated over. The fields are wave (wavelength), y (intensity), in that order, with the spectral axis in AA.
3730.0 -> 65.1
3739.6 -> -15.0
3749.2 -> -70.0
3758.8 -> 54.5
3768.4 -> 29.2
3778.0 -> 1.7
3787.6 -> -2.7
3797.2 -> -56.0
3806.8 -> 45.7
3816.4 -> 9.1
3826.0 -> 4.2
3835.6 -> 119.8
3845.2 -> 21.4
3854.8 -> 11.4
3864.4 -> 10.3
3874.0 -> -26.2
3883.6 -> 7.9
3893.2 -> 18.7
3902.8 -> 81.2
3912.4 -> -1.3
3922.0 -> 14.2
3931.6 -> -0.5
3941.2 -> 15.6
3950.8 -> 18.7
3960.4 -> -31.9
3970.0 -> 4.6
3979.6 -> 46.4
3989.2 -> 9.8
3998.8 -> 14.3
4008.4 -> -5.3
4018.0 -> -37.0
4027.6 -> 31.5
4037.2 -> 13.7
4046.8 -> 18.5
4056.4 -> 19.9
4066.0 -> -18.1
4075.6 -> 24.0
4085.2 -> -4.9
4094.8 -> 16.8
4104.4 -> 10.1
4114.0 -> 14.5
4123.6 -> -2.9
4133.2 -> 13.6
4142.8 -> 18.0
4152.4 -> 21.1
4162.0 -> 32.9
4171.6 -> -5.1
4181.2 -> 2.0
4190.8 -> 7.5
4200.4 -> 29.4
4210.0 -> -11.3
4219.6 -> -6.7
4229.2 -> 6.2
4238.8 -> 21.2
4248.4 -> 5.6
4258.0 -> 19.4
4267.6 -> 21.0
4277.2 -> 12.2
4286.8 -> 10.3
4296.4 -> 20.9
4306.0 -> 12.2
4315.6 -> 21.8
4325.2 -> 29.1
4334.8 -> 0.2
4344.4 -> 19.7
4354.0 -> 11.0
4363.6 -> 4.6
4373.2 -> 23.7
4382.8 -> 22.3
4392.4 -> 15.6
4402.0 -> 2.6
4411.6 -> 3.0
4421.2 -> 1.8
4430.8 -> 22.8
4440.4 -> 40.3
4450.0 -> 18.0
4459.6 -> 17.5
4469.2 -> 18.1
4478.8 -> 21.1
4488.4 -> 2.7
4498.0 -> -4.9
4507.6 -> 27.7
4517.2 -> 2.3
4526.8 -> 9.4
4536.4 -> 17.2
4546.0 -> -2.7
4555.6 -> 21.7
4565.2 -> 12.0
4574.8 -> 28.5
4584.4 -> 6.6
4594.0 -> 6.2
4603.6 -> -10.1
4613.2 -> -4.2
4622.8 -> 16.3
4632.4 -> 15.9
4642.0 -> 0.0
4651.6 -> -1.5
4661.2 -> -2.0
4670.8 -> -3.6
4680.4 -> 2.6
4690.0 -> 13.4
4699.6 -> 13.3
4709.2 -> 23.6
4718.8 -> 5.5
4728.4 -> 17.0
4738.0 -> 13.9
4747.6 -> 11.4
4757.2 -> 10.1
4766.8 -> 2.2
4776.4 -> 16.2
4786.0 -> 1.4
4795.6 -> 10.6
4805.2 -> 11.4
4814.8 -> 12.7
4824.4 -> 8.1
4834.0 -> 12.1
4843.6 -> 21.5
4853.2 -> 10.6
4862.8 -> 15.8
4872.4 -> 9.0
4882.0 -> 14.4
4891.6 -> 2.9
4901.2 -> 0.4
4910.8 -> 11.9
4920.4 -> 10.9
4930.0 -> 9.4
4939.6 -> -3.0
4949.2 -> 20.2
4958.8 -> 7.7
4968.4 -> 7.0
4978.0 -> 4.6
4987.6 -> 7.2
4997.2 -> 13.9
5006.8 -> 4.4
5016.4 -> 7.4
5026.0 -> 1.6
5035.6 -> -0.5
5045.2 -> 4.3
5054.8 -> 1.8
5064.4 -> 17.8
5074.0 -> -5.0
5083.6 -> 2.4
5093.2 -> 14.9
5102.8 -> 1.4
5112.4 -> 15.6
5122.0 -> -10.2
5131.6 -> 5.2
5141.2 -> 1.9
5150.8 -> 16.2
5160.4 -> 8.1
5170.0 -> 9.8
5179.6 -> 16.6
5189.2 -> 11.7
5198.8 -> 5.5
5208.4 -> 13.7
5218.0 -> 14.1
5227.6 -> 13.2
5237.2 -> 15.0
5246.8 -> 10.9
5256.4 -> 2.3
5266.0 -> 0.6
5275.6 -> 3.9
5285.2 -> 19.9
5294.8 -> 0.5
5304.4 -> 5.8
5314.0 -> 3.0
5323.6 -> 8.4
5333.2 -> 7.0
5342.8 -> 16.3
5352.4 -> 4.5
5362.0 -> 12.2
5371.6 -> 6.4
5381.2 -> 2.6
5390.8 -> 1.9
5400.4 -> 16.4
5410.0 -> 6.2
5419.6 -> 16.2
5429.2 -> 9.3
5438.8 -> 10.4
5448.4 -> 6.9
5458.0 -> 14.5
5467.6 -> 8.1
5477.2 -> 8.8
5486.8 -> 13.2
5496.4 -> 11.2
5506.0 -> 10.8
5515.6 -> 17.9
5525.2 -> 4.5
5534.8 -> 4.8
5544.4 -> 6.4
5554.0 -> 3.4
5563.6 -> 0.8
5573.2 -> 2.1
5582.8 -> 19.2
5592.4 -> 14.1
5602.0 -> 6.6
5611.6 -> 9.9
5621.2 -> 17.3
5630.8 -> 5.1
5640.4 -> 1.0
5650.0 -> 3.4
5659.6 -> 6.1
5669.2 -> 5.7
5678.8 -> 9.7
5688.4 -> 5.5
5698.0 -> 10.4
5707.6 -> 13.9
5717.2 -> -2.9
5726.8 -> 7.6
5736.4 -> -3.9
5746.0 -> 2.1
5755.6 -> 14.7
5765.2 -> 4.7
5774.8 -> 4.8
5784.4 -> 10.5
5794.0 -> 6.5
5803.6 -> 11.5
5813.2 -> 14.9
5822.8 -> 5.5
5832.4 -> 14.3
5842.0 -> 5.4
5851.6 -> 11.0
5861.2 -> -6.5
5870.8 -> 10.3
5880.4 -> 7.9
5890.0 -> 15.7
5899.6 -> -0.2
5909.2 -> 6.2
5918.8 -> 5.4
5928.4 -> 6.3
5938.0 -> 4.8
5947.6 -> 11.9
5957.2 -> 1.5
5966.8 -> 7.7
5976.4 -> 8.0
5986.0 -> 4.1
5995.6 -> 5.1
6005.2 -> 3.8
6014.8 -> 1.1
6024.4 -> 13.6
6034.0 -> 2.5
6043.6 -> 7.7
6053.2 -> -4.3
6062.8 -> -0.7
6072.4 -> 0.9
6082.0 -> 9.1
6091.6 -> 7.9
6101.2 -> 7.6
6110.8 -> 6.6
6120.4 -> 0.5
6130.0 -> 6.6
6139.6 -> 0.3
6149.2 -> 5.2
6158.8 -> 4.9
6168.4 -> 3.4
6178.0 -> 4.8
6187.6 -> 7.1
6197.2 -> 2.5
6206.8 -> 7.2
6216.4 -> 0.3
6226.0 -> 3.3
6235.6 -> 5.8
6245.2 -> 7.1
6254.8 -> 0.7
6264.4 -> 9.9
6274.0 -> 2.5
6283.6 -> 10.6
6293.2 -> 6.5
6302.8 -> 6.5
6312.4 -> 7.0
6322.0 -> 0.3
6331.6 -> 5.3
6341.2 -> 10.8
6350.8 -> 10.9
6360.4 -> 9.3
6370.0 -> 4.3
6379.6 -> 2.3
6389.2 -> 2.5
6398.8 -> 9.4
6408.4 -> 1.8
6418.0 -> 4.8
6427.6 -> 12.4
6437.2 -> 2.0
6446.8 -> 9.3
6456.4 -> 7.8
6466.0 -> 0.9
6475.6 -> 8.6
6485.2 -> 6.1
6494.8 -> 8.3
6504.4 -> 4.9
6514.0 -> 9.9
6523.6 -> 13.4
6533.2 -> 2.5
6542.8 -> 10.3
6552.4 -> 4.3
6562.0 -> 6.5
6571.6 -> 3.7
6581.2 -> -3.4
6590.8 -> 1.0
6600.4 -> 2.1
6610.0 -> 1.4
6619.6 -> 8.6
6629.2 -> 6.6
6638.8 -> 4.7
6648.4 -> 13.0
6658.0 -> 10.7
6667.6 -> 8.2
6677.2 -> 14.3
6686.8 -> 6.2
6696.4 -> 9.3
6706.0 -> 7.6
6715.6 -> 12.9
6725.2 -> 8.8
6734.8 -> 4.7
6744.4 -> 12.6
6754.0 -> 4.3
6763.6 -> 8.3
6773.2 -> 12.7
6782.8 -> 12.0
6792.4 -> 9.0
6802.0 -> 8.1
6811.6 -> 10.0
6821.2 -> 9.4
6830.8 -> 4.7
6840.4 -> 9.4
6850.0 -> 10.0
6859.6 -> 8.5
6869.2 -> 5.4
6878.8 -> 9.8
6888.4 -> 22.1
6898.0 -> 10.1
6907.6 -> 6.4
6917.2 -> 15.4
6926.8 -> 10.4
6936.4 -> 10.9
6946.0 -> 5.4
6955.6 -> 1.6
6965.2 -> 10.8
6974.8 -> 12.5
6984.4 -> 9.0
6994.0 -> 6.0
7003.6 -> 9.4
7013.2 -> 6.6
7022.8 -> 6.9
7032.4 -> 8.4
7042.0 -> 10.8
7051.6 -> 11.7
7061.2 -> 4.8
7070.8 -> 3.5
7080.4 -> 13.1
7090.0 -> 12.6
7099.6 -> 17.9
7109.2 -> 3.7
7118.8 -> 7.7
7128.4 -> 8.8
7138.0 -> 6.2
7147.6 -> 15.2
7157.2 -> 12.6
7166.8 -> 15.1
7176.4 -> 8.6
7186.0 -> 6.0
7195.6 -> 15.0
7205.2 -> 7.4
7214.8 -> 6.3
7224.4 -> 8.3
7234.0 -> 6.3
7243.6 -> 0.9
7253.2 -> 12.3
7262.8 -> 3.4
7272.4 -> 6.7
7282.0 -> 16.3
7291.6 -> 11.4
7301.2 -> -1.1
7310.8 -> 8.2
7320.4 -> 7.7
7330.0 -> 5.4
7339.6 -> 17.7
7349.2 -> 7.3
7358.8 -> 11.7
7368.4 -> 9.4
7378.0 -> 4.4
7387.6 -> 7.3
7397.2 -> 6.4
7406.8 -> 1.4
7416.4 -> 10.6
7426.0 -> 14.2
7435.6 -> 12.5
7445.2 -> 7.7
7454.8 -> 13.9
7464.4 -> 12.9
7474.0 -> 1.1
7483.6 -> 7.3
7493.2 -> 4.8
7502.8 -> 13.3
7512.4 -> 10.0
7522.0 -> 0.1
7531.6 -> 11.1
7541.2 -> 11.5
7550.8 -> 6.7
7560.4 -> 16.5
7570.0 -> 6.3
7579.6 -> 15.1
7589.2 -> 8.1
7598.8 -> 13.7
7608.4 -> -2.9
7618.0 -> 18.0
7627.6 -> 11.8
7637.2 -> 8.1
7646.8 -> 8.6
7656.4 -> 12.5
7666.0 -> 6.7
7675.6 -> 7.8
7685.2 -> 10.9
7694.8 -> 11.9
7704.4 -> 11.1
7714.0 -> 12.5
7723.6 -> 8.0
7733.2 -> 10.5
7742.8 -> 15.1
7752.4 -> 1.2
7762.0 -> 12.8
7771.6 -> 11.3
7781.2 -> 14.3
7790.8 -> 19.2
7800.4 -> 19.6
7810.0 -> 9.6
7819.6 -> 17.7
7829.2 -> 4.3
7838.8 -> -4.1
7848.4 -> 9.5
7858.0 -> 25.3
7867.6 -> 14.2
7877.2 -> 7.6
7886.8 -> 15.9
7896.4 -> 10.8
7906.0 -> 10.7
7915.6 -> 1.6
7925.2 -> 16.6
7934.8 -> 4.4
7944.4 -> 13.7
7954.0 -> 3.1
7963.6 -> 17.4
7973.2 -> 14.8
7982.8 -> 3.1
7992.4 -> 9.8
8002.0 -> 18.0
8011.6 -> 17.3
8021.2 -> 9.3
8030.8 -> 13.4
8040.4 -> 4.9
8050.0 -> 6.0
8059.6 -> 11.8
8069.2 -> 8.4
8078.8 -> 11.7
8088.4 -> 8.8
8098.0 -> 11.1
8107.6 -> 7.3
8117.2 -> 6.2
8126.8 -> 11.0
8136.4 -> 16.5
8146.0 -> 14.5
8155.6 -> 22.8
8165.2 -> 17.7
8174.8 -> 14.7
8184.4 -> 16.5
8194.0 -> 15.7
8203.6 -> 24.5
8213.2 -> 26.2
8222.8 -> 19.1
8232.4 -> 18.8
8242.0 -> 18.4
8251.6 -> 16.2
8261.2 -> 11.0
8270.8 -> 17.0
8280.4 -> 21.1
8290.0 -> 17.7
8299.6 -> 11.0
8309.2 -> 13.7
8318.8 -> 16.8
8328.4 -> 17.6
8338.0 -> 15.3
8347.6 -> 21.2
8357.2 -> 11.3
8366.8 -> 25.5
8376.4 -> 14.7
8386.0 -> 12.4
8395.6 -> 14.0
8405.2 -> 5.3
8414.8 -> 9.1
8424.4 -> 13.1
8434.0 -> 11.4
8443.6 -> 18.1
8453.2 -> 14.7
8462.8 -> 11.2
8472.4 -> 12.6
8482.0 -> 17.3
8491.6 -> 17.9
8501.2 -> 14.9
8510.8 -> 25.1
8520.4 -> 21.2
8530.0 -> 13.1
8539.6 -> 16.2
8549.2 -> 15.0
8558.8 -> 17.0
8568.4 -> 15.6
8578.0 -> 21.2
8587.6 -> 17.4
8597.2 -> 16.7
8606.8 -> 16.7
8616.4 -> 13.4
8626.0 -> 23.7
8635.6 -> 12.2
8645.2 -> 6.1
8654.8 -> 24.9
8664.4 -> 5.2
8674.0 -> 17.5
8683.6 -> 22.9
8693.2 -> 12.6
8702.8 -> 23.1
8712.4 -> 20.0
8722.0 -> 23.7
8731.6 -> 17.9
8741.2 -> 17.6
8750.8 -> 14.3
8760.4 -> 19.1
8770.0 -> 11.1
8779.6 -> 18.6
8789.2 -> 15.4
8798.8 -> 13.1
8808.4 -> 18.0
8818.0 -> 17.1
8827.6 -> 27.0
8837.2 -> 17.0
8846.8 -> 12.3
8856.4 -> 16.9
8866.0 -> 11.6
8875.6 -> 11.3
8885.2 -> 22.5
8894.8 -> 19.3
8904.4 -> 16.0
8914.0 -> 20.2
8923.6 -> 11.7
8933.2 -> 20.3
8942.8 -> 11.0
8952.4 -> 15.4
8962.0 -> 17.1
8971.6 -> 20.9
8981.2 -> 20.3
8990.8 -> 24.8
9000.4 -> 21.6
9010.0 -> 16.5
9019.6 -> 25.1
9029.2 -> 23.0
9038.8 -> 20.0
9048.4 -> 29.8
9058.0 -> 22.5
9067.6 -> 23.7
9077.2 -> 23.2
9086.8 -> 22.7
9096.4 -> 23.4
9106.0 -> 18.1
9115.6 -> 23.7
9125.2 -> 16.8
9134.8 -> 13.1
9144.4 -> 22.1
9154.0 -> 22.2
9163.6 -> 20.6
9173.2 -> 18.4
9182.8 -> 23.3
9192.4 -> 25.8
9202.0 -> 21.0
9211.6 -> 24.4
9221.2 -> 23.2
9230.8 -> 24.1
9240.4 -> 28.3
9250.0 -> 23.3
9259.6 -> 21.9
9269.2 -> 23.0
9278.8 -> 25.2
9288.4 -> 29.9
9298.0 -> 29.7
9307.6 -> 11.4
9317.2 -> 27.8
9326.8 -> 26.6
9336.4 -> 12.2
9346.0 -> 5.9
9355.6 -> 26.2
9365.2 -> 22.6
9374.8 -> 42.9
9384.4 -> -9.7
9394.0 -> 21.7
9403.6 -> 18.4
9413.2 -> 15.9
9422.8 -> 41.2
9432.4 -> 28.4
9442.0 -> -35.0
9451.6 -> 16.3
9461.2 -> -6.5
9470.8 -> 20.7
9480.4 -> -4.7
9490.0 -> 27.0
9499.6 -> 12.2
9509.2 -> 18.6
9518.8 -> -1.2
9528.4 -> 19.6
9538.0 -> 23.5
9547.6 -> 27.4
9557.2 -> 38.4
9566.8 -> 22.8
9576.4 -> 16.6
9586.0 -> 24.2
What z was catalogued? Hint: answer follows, 1.044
